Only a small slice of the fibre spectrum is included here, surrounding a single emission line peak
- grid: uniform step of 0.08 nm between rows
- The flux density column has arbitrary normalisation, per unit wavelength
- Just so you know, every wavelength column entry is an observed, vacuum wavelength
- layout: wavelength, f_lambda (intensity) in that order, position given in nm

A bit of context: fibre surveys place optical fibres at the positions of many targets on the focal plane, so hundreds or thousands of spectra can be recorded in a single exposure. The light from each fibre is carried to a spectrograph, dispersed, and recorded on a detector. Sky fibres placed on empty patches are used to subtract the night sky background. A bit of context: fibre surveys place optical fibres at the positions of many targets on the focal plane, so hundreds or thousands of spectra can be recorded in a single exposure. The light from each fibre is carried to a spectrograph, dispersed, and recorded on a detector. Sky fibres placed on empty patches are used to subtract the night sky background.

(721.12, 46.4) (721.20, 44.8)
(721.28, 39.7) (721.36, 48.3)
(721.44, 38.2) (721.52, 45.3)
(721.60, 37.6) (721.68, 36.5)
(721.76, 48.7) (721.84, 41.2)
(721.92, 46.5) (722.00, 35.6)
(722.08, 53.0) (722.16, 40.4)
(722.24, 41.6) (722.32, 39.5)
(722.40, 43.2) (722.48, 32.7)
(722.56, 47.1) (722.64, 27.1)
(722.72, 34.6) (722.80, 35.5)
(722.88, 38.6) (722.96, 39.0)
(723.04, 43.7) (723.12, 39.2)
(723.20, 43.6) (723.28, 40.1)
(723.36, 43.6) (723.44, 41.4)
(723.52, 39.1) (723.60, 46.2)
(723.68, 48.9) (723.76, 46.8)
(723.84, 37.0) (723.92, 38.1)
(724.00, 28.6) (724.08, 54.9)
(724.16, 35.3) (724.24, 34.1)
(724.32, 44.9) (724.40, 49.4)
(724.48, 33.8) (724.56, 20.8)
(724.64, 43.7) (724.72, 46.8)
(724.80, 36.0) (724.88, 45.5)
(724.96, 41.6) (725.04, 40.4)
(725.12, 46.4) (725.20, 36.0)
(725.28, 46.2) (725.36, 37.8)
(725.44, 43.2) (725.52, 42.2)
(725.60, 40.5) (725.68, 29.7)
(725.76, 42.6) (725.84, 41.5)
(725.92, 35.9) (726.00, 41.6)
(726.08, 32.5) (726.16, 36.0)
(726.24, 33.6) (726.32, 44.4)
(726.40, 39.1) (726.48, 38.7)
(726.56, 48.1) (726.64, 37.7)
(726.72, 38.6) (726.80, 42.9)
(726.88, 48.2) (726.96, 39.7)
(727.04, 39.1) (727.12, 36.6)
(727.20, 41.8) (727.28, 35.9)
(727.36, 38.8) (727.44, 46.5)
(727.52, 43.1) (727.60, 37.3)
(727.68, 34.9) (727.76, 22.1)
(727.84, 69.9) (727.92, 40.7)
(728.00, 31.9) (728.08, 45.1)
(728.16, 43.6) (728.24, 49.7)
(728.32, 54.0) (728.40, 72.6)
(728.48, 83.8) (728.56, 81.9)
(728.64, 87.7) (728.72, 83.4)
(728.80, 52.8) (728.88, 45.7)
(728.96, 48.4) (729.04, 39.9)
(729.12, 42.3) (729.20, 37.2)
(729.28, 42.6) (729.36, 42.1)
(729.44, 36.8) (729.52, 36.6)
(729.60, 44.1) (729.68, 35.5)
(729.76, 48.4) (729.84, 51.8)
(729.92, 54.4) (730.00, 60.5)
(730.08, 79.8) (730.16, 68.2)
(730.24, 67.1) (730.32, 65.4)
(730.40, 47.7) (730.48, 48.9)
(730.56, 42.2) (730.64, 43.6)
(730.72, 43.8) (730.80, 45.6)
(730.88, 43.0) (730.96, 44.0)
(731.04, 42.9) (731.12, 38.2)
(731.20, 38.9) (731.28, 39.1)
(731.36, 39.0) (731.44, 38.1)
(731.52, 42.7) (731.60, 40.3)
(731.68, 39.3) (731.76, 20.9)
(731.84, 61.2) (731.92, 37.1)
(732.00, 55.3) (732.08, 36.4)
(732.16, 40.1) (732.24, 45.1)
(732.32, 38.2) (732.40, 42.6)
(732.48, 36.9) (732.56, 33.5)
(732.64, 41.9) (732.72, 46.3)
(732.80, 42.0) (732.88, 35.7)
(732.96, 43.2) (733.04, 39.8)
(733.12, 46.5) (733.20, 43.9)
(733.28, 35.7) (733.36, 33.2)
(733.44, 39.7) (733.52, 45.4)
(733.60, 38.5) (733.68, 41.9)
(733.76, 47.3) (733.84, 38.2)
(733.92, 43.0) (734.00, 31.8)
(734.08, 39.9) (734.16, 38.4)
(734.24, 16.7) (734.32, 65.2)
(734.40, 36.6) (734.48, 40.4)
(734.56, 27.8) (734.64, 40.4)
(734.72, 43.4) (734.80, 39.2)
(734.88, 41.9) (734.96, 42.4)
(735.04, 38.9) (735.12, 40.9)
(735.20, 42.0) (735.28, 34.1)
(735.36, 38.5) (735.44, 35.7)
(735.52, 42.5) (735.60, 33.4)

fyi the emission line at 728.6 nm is [S II]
